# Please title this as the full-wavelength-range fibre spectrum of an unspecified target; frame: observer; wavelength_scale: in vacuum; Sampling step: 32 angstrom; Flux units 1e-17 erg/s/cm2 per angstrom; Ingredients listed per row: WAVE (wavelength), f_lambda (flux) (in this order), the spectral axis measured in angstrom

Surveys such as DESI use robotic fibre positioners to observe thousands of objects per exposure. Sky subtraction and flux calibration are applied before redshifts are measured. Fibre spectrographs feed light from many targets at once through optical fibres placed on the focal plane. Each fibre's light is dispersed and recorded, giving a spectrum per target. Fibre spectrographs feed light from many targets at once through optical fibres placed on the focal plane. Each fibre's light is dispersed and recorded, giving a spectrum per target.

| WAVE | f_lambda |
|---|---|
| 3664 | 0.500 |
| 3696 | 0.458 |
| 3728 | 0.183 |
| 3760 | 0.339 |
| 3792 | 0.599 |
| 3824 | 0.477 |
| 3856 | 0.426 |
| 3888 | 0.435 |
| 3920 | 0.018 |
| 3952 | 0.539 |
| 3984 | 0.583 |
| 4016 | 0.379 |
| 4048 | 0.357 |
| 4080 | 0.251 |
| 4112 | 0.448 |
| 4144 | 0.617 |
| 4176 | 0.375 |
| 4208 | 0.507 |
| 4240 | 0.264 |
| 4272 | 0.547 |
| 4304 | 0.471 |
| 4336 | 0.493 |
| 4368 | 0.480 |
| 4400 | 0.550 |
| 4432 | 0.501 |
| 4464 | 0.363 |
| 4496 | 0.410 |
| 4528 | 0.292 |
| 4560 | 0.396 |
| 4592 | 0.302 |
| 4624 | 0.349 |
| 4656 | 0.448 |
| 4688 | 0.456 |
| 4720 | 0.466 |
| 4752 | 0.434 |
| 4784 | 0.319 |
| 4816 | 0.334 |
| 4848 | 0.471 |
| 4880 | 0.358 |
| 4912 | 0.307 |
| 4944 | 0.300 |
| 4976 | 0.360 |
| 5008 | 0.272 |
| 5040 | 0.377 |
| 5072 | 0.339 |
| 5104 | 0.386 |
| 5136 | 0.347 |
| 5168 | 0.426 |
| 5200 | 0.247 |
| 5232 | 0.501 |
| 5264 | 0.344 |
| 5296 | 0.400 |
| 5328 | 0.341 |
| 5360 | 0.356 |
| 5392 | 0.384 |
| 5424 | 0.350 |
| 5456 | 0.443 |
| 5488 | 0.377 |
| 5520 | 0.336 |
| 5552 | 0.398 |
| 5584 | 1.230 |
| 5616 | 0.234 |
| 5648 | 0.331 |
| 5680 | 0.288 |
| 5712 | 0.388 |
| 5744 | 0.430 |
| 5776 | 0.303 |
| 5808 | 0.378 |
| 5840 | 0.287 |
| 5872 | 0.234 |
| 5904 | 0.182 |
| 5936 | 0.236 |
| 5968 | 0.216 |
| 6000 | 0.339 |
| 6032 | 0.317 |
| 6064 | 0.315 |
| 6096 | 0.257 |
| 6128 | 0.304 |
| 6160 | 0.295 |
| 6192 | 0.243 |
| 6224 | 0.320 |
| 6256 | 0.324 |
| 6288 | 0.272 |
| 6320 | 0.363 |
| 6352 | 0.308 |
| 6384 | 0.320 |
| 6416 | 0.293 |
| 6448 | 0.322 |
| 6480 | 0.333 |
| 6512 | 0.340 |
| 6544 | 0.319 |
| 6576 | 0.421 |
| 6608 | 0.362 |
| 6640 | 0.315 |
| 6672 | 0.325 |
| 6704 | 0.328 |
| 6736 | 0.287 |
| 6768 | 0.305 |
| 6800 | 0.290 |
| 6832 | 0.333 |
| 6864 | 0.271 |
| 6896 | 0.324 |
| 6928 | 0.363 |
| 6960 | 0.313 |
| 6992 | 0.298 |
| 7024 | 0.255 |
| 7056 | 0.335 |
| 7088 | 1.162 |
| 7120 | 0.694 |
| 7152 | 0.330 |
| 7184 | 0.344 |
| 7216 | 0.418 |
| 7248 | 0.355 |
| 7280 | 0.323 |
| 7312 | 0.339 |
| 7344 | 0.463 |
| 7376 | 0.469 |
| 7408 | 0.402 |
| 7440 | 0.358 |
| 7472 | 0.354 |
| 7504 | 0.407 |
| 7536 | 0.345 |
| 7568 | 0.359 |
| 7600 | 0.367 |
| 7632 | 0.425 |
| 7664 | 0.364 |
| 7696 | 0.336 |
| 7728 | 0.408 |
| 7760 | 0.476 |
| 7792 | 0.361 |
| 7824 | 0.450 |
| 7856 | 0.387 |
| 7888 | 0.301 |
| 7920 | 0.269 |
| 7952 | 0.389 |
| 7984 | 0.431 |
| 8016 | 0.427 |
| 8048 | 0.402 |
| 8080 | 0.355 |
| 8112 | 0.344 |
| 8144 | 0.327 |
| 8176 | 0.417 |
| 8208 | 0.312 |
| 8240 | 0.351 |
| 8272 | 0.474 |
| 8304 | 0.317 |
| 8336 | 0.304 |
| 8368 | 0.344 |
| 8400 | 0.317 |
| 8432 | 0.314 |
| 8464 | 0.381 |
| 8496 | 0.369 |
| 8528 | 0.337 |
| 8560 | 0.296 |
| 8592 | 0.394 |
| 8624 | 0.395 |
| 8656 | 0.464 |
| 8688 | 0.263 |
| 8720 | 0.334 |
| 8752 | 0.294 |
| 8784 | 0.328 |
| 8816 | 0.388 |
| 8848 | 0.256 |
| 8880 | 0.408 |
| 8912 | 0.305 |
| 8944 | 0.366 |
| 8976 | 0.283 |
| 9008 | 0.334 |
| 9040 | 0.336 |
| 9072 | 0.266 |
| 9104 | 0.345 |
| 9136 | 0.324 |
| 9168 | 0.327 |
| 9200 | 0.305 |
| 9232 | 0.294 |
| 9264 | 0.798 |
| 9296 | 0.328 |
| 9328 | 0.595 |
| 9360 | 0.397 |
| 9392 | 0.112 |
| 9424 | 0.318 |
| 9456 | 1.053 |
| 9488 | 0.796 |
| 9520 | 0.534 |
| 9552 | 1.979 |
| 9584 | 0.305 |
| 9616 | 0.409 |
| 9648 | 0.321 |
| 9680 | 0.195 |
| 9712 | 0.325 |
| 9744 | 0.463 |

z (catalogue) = 0.905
